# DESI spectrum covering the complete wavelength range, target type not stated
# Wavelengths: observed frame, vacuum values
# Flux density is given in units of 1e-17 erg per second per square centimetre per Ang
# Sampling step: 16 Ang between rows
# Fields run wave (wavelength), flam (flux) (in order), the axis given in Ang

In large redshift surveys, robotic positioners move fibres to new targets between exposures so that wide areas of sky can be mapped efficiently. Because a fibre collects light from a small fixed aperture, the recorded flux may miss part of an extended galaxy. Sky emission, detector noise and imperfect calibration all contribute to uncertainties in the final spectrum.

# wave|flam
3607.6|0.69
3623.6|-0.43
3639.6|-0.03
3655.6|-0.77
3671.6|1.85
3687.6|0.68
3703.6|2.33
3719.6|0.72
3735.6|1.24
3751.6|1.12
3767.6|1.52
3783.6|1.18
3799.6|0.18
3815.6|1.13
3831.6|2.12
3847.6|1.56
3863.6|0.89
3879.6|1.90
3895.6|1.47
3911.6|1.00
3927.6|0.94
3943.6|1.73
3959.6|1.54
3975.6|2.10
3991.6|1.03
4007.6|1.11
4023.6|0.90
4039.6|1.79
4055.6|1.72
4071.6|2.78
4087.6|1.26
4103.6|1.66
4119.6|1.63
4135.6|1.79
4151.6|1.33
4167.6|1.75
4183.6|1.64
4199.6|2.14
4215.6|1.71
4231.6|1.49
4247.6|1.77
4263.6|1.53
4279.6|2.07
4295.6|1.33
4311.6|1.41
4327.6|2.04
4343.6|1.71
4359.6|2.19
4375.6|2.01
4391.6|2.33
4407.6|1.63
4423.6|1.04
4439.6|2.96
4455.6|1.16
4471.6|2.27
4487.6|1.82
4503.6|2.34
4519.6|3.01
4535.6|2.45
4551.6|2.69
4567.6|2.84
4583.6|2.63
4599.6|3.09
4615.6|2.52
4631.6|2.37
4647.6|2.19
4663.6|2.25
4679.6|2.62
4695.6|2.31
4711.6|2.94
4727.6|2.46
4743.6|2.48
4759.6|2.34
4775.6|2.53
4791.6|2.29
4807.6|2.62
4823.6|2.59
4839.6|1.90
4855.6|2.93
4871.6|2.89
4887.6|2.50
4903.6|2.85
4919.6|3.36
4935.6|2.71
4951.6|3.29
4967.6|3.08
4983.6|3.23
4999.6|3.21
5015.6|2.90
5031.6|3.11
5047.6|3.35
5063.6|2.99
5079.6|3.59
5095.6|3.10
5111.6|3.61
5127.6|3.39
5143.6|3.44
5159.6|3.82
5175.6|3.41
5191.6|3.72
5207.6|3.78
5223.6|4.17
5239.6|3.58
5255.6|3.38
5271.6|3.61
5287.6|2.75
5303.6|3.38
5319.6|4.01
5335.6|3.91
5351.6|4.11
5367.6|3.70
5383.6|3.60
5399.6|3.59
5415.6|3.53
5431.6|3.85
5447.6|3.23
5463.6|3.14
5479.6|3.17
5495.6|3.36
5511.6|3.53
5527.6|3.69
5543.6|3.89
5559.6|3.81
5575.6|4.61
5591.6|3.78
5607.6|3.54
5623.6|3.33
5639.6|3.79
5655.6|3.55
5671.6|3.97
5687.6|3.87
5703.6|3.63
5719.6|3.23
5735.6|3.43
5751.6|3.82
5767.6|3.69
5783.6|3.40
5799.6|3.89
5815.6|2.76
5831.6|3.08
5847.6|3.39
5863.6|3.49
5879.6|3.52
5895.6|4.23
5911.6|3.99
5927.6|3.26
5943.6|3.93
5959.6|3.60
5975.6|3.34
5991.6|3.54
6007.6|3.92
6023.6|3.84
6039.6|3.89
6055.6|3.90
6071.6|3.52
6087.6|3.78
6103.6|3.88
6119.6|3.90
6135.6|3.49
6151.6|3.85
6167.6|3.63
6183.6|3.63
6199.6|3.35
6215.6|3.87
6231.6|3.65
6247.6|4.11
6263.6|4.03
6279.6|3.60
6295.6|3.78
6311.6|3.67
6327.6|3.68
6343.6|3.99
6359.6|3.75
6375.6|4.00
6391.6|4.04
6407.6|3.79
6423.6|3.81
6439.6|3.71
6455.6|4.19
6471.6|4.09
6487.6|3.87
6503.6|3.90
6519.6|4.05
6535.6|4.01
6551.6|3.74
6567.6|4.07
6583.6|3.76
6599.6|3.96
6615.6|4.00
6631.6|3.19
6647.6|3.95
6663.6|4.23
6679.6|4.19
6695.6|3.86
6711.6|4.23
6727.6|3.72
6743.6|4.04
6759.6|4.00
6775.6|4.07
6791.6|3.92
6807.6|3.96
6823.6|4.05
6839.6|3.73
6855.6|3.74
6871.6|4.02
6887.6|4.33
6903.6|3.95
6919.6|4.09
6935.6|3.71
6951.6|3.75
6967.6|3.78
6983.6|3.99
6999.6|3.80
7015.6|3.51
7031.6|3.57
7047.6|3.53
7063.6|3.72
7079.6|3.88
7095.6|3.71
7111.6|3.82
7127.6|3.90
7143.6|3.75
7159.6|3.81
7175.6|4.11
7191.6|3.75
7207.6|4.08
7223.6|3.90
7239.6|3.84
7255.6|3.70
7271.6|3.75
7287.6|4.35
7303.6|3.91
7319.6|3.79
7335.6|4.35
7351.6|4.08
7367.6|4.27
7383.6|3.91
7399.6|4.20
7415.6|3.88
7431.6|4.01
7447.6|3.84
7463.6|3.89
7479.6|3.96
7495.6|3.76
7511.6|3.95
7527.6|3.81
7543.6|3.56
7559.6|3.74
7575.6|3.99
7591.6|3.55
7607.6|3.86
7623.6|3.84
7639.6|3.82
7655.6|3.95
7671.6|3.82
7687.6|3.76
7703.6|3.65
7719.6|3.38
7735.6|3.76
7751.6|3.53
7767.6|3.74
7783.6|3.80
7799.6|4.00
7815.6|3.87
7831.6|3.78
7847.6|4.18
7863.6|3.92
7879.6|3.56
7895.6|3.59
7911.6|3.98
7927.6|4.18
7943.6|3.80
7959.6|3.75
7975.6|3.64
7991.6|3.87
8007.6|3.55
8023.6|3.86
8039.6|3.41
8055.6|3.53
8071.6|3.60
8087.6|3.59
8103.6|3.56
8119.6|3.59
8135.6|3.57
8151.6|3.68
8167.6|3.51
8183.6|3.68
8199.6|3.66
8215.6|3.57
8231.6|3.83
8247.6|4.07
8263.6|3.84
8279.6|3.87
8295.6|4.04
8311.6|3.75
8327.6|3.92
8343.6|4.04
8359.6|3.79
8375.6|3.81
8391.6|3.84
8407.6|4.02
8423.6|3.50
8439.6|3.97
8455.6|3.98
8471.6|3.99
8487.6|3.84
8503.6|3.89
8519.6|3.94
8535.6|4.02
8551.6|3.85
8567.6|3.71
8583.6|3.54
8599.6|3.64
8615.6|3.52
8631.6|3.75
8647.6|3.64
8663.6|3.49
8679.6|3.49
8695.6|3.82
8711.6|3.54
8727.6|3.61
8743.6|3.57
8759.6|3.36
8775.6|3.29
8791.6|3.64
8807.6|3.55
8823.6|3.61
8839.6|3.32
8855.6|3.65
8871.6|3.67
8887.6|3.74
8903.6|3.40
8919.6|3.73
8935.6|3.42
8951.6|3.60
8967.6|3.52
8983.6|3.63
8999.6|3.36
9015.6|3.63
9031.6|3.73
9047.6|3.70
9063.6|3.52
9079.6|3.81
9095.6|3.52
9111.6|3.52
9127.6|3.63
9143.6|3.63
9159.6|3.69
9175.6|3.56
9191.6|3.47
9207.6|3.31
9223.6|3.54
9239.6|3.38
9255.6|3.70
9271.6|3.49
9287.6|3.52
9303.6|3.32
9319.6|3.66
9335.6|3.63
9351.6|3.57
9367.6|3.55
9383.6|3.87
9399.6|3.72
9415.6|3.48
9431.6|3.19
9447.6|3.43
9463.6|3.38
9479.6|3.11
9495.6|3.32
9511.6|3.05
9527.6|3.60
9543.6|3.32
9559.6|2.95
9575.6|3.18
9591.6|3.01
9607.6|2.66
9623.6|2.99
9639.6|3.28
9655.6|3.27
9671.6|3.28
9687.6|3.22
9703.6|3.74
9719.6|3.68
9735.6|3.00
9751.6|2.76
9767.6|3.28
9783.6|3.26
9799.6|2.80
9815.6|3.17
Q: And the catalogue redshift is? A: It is 0.12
